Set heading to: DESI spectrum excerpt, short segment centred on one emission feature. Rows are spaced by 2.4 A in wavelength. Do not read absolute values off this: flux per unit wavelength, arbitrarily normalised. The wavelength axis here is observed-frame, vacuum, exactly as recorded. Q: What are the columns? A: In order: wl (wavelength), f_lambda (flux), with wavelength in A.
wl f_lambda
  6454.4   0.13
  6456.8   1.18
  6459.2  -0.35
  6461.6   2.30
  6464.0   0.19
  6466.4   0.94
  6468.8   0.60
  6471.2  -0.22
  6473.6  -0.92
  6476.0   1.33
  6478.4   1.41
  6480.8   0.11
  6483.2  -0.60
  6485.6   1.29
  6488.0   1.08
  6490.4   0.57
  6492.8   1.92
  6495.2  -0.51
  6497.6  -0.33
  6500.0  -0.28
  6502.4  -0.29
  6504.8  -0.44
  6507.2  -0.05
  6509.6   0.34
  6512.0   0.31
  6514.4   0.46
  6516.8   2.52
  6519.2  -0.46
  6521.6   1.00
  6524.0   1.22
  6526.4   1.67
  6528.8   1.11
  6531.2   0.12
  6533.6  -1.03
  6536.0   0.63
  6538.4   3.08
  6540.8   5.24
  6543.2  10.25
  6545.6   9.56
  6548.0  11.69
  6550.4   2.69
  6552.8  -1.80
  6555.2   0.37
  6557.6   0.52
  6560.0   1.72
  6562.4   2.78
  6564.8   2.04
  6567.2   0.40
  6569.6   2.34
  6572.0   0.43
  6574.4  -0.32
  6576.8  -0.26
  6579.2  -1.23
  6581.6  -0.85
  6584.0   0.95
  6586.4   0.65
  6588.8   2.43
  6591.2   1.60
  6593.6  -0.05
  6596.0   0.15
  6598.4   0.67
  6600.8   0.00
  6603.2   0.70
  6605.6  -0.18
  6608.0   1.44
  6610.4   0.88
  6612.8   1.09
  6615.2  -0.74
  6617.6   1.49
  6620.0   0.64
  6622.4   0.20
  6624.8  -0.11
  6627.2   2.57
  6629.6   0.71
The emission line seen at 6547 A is [O II] 3727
